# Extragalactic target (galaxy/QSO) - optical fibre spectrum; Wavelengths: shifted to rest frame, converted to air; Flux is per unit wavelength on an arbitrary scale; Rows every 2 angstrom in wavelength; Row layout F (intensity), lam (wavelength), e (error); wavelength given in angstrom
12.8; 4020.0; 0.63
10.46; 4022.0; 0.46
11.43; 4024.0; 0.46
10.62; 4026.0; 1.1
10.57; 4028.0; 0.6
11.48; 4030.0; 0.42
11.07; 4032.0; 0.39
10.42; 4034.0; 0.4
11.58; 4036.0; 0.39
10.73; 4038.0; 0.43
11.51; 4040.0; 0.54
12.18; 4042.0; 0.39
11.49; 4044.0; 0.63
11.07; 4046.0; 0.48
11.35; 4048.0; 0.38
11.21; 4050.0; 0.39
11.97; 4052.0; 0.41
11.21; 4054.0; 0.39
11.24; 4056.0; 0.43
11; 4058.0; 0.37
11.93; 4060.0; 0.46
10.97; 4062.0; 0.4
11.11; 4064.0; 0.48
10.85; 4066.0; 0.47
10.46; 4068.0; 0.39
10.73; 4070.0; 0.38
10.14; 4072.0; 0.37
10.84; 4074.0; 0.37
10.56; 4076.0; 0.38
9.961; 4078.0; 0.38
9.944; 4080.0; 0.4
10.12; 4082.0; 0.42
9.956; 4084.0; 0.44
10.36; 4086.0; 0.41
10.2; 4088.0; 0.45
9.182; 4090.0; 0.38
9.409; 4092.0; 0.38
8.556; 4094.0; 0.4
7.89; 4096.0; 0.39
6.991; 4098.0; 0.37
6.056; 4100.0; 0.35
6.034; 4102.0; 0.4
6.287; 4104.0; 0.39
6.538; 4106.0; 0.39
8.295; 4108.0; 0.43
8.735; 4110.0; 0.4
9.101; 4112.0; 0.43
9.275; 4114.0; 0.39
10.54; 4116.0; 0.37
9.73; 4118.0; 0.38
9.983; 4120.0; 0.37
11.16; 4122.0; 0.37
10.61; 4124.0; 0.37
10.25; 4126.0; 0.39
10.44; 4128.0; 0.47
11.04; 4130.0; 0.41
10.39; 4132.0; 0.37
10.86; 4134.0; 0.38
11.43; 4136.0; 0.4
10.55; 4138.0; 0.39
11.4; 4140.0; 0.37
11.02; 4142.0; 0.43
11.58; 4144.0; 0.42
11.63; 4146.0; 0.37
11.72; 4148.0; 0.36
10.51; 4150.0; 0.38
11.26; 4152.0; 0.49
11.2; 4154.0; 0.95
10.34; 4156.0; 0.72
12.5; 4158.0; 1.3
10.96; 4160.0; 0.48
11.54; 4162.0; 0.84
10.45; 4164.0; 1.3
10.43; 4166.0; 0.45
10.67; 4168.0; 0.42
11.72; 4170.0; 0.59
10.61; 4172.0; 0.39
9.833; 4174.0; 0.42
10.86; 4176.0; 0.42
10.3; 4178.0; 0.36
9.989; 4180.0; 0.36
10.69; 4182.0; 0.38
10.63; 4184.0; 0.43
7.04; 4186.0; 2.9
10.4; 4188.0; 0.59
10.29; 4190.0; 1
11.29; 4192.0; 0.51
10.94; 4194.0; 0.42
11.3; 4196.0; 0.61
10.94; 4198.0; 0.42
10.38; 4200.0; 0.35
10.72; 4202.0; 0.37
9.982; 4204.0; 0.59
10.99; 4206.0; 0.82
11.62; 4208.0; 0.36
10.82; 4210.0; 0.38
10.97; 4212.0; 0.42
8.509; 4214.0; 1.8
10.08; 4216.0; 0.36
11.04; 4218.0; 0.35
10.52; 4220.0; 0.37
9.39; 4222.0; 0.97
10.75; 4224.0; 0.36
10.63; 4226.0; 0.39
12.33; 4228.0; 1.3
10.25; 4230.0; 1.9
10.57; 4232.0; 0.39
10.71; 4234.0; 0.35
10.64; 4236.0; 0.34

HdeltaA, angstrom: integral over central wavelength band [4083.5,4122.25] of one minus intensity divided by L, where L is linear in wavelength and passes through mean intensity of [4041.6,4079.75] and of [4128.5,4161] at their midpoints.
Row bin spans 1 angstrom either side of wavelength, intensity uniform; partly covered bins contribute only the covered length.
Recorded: 8.5 angstrom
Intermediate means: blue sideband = 11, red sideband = 11.1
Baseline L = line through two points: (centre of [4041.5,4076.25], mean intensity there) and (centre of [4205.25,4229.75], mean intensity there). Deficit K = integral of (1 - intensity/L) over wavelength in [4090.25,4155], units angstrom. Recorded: 7.2 angstrom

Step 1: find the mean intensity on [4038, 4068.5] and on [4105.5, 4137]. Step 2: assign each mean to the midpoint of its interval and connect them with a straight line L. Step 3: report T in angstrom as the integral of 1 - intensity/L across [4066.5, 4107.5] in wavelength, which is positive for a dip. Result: 6.30 angstrom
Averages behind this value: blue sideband 11.3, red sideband 9.95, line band 9.02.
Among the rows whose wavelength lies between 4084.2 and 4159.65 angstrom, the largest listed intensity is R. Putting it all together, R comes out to 12.5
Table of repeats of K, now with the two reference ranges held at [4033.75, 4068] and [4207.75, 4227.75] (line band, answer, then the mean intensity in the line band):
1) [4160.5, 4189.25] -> 0.8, 10.4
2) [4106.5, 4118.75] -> 2.0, 9.16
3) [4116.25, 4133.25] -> 0.7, 10.5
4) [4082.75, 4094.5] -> 1.5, 9.67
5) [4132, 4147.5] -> -0.5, 11.2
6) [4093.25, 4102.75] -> 3.4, 7.1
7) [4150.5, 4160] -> -0.4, 11.2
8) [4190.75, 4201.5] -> -0.4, 10.9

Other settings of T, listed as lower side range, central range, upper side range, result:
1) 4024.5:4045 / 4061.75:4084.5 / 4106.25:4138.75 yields 0.48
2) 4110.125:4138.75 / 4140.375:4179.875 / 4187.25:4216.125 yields -1.97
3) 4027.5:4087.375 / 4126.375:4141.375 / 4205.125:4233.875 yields -0.10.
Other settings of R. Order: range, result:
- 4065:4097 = 10.85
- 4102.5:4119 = 10.54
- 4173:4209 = 11.62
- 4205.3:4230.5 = 12.33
